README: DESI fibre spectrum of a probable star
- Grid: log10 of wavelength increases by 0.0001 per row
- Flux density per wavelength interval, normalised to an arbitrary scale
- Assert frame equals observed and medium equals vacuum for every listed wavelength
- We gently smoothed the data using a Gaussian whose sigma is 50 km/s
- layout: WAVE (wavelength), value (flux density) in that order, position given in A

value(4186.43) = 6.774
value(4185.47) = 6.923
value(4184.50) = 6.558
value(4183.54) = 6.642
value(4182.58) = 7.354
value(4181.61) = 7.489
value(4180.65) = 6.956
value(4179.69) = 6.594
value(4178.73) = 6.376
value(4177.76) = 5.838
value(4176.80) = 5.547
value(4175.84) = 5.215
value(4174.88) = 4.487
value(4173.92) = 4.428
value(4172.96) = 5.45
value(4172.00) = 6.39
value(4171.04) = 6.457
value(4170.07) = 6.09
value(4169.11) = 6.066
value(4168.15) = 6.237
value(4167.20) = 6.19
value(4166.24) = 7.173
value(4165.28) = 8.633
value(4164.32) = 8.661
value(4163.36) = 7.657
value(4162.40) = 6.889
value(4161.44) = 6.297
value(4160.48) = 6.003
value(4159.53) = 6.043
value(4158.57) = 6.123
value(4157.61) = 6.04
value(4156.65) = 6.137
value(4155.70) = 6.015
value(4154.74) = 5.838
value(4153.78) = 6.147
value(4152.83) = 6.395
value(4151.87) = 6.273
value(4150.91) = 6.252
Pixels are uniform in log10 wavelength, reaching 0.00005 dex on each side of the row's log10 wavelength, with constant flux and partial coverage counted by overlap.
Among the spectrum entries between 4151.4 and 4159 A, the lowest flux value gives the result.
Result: 5.838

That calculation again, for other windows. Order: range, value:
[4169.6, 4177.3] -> 4.428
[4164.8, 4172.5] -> 6.066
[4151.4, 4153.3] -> 6.273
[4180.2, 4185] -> 6.558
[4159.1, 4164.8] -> 6.003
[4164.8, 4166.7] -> 7.173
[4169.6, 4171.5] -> 6.09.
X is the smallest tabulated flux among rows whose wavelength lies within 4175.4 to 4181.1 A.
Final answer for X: 5.215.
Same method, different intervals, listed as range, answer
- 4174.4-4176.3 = 4.487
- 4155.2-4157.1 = 6.015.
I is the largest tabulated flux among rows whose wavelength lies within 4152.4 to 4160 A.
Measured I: 6.395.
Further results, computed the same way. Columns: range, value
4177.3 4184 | 7.489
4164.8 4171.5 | 8.633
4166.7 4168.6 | 6.237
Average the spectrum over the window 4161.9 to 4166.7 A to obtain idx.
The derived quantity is 7.79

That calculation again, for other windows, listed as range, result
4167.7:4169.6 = 6.15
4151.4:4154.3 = 6.26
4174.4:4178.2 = 5.27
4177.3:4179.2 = 6.08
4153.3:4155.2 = 6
